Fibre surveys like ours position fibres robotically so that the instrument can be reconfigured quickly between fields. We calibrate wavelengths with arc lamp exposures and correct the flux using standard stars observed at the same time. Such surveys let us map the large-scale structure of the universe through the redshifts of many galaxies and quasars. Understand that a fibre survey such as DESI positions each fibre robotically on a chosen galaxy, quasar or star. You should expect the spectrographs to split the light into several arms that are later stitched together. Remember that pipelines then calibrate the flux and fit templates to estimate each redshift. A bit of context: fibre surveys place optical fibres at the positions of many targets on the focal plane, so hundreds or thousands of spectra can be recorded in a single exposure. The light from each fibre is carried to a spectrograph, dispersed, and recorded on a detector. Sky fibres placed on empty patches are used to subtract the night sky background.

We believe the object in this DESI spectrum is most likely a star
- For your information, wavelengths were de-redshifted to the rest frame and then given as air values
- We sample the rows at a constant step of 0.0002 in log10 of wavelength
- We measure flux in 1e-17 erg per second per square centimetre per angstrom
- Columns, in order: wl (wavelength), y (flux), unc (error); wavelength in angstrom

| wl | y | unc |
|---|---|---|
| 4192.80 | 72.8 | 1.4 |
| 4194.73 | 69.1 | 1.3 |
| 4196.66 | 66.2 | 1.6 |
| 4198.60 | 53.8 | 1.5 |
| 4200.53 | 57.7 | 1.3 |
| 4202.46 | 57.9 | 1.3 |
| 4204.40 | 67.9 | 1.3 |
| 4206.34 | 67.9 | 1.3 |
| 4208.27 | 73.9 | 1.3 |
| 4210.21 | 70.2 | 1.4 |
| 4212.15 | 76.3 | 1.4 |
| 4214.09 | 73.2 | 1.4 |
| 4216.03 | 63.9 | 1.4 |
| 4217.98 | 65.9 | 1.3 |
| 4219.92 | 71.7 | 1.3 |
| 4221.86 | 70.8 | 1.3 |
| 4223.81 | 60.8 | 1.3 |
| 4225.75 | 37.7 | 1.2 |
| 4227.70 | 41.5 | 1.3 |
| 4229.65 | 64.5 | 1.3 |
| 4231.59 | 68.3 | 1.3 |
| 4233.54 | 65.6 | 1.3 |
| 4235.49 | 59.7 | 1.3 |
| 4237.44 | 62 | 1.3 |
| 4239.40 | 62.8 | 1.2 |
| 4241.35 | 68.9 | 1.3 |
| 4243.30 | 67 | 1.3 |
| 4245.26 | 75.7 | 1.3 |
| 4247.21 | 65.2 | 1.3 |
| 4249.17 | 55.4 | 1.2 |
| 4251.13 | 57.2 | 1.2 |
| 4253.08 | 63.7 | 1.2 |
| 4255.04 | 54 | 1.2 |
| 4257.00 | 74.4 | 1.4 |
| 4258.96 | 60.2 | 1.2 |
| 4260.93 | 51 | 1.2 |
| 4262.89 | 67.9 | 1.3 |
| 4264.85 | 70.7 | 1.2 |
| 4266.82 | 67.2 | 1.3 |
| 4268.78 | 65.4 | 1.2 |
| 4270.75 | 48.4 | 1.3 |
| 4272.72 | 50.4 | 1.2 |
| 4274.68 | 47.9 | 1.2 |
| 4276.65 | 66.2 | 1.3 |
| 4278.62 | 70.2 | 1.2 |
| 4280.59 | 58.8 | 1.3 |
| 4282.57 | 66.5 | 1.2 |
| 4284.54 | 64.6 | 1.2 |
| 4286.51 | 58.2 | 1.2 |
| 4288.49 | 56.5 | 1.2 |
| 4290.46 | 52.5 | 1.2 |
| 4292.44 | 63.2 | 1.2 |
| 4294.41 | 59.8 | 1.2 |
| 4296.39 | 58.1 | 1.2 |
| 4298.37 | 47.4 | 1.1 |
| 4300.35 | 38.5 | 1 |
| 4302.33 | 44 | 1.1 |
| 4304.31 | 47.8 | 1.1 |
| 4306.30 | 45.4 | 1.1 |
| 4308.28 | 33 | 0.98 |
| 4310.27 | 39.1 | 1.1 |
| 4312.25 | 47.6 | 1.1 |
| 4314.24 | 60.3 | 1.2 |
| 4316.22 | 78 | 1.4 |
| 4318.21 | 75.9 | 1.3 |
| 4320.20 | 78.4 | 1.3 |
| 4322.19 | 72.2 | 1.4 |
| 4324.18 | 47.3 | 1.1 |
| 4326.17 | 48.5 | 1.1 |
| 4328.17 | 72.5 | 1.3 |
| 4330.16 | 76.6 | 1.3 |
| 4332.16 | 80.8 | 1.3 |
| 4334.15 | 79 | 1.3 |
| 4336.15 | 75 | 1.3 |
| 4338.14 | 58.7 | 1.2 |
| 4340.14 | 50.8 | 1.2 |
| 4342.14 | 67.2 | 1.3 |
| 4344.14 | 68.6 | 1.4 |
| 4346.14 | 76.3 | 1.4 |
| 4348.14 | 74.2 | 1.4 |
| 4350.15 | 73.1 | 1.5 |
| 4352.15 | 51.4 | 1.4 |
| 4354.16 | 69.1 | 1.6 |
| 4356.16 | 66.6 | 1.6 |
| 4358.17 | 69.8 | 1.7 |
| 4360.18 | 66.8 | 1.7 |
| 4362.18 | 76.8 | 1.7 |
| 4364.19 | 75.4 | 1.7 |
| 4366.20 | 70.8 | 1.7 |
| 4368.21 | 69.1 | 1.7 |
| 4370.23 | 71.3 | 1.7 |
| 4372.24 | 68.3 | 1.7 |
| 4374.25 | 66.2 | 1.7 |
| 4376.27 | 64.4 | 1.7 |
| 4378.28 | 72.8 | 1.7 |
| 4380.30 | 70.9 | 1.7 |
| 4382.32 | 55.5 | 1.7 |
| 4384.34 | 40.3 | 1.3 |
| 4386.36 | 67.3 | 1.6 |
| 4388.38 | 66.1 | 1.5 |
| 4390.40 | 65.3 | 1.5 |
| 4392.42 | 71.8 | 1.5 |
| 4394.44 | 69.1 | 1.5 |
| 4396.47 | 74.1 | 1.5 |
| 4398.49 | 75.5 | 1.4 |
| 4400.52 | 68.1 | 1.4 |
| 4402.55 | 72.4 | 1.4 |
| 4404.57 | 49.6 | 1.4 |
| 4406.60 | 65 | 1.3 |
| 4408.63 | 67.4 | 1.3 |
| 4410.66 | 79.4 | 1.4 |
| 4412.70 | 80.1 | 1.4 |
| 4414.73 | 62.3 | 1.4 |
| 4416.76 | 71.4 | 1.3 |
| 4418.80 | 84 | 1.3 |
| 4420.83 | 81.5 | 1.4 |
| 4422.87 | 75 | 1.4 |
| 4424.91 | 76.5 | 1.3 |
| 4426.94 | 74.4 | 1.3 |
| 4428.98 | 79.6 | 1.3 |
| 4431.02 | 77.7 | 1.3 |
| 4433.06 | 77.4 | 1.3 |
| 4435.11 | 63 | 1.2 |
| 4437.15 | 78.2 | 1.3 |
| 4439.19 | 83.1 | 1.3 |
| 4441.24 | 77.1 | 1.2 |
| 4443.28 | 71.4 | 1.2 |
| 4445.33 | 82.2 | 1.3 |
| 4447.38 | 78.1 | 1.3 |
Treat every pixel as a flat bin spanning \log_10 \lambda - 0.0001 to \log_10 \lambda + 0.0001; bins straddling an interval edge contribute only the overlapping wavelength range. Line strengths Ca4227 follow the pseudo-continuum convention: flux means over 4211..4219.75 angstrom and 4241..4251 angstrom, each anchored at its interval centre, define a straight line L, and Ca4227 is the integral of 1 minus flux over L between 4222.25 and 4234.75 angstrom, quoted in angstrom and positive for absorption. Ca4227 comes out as 2.0 angstrom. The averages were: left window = 70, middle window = 57.1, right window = 65.5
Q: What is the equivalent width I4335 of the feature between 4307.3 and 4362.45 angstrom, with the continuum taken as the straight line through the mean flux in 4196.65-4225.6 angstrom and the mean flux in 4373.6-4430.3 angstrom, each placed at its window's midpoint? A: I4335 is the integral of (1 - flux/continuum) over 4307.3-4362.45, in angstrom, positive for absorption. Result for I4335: 2.3 angstrom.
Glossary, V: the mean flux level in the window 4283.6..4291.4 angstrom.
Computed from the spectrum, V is 58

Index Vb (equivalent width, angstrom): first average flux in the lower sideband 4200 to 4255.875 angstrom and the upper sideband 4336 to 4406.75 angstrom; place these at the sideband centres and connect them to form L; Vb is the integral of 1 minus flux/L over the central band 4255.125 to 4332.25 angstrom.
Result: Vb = 7.43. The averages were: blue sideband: 63.8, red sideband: 67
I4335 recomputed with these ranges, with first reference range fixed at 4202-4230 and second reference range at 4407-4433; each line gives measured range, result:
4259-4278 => 2.13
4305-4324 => 3.16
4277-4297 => 2.11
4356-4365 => 0.11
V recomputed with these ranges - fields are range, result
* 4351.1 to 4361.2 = 64.9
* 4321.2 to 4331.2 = 63.4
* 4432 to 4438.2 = 72.9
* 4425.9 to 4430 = 77.1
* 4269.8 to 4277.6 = 53.2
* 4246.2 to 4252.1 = 59.4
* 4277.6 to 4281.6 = 64.4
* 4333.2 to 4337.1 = 76.9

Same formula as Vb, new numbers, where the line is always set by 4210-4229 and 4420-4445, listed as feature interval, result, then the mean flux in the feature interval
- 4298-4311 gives 5.0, 42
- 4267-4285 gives 1.8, 60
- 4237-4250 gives -0.2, 65.5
